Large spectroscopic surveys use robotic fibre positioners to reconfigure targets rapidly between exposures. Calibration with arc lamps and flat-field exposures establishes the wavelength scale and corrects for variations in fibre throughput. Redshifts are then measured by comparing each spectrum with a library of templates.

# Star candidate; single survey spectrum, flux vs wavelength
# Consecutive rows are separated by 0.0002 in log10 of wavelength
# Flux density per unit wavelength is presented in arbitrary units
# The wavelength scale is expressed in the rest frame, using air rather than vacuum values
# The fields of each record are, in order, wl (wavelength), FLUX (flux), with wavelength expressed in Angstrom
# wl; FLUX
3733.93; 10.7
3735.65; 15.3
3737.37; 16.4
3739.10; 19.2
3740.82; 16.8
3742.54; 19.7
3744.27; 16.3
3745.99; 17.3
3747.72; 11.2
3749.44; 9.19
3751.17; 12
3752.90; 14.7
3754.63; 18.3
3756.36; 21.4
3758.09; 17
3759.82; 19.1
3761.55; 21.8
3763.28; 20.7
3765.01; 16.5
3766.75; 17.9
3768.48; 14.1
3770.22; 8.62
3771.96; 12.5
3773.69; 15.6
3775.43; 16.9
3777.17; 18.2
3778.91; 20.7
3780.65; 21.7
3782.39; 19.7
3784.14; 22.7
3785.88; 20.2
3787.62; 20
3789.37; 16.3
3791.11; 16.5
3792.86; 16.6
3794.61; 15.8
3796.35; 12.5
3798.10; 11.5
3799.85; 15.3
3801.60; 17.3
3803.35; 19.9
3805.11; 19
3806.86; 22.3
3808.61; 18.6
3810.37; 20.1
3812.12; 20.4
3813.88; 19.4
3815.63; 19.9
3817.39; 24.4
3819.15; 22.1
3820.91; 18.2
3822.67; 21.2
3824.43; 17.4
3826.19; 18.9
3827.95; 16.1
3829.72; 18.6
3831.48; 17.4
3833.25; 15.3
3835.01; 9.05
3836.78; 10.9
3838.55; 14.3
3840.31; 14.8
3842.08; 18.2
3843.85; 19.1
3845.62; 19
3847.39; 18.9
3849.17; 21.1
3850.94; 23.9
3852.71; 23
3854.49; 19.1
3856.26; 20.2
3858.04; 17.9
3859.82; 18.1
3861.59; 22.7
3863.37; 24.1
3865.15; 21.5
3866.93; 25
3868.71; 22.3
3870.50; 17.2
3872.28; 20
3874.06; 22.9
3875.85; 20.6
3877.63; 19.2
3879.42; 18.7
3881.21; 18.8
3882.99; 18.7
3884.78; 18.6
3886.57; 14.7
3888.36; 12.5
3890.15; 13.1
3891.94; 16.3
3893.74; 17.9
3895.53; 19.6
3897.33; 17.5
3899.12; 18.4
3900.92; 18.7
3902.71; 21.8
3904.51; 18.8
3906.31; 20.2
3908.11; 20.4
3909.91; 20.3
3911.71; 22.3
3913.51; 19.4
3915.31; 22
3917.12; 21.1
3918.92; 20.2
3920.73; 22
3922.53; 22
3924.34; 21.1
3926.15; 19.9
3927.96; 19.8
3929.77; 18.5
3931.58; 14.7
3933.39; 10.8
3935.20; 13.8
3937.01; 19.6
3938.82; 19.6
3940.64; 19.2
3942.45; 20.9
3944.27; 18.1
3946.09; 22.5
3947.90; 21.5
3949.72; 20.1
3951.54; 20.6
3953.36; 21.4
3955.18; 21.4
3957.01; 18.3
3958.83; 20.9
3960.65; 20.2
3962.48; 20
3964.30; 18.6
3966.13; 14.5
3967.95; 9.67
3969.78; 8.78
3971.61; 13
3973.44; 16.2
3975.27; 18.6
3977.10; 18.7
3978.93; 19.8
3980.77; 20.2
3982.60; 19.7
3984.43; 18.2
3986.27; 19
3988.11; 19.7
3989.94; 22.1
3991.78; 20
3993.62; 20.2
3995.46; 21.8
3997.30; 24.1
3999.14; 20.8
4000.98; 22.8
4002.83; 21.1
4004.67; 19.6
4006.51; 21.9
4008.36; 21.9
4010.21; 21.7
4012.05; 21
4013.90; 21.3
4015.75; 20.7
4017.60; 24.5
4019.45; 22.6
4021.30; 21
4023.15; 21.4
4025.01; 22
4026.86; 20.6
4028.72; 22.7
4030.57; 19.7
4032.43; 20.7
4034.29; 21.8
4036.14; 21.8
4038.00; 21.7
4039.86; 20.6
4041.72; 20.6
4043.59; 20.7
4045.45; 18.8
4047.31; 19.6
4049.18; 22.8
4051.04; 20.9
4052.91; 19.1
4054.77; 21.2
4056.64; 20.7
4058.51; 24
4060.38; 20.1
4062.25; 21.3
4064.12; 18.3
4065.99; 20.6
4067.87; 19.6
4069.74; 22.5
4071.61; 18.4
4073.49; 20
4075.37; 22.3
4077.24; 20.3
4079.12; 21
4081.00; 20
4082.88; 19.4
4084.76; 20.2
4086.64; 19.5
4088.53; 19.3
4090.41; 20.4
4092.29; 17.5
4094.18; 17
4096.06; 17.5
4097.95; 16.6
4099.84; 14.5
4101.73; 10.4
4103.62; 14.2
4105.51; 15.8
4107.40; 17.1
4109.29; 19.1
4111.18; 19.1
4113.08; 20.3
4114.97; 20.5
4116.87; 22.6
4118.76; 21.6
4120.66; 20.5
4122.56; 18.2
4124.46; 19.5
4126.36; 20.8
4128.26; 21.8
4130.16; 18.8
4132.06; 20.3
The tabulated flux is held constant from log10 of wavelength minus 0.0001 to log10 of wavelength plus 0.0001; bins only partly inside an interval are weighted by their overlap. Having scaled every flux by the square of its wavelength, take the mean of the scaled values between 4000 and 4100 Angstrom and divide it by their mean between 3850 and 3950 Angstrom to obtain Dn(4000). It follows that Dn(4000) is 1.14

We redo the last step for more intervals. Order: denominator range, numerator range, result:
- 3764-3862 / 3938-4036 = 1.22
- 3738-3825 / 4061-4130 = 1.26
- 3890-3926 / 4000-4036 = 1.15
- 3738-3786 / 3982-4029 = 1.41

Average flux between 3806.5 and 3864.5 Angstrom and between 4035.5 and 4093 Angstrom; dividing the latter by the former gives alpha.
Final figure 1.1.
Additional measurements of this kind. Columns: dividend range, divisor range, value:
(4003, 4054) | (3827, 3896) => 1.15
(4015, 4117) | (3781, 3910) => 1.07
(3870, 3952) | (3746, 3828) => 1.08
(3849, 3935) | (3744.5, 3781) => 1.19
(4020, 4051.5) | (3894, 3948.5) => 1.08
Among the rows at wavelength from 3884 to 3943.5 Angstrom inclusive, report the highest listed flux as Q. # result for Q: 22.3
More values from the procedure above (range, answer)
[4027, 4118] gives 24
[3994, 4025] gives 24.5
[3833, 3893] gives 25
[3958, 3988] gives 20.9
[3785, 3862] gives 24.4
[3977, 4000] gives 24.1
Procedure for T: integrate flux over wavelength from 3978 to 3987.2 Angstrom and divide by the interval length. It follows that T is 19.4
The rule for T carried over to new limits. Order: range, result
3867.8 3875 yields 20.6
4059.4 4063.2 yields 20.7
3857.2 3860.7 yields 18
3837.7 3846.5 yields 17.1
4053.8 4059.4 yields 21.9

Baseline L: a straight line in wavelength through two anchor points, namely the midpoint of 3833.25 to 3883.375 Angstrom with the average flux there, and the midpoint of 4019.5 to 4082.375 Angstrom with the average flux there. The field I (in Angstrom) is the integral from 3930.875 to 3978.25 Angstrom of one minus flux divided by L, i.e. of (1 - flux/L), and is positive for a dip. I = 5.3 Angstrom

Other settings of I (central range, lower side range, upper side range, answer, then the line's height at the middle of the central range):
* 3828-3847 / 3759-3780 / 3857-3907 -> 2.6 Angstrom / 18.3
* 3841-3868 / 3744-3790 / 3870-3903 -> -4.4 Angstrom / 17.8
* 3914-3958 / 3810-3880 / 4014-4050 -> 1.5 Angstrom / 20.2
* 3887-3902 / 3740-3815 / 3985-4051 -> 1.9 Angstrom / 19.2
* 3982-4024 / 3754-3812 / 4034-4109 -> -4.8 Angstrom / 19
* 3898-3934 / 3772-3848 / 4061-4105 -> -2.9 Angstrom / 18.2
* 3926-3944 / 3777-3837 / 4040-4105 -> 1.1 Angstrom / 18.8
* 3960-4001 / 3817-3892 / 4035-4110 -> 1.4 Angstrom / 19.1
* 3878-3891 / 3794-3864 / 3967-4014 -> 1.5 Angstrom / 18.7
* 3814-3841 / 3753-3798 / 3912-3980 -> 0.8 Angstrom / 17.8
